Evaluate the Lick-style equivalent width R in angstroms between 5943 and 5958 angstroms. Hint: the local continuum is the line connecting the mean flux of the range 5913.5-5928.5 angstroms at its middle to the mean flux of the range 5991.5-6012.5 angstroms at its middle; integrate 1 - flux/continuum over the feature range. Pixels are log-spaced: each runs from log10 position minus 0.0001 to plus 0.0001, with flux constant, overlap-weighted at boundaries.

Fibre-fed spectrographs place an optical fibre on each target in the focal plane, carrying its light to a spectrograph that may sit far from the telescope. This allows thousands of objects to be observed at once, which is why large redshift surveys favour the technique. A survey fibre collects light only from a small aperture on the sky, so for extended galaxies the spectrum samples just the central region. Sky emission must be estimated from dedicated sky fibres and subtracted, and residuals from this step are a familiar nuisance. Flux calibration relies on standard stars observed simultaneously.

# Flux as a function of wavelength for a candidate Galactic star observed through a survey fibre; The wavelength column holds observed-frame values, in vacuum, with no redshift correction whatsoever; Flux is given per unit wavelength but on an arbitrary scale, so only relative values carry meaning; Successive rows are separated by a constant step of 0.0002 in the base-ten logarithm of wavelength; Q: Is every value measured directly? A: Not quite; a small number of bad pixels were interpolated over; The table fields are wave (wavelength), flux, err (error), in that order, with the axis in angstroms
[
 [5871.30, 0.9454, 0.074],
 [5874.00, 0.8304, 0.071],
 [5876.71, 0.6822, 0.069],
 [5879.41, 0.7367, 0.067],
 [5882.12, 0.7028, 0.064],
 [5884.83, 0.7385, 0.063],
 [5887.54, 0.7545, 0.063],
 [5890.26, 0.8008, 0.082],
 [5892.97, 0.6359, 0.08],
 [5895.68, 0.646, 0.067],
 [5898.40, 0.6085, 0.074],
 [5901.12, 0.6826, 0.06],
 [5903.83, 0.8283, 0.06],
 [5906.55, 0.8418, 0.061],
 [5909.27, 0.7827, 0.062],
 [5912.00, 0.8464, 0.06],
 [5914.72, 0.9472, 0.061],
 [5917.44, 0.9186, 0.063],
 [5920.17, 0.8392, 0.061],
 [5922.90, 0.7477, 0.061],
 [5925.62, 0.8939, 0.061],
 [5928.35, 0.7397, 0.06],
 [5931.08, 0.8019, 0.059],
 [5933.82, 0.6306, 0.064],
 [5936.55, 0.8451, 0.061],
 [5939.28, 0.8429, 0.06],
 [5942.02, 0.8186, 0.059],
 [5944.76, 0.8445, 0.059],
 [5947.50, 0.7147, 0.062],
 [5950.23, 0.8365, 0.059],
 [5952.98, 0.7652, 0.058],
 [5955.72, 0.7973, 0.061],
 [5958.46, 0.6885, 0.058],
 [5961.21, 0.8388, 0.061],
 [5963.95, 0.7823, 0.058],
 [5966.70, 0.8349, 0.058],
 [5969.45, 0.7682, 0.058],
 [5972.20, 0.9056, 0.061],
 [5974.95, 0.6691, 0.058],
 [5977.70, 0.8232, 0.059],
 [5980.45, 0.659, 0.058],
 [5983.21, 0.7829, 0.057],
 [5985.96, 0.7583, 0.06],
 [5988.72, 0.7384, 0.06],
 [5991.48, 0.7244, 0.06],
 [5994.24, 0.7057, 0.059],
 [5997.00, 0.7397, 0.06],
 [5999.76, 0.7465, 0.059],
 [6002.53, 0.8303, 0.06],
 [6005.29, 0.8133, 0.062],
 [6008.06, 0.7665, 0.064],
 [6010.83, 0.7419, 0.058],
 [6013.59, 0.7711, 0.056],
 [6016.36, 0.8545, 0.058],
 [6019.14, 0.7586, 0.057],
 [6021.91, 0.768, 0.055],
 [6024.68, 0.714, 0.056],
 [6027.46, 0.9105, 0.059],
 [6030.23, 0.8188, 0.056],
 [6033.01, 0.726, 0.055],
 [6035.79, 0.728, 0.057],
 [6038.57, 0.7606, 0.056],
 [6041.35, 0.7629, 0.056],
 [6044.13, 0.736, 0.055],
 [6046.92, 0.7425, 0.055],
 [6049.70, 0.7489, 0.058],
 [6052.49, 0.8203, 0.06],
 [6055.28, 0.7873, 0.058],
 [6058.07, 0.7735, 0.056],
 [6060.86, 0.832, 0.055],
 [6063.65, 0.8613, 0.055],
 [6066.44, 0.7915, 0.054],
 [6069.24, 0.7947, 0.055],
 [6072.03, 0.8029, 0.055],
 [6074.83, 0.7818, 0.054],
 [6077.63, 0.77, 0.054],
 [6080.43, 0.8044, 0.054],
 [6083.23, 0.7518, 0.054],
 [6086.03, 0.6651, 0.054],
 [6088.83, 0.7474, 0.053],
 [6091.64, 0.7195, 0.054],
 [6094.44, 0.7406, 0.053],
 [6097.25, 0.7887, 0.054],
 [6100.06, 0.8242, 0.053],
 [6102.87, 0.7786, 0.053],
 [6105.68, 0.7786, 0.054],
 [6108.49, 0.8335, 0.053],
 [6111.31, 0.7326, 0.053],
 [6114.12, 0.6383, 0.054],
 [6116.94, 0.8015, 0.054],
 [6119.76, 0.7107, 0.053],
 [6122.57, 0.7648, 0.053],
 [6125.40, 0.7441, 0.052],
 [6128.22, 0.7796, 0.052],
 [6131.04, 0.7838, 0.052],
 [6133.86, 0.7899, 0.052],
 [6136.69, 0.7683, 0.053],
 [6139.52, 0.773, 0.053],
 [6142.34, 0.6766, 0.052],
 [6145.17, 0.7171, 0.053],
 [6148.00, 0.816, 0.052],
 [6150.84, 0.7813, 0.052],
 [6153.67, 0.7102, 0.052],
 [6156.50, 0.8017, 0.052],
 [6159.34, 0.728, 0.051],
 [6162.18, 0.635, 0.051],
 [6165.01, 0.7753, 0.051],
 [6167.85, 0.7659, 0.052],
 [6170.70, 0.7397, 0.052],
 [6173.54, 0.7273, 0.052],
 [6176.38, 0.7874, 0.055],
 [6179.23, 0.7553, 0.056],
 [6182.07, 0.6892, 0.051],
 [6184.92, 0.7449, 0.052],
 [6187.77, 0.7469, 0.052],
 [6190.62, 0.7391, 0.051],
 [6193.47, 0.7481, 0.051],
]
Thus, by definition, 0.64 angstroms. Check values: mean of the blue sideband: 0.856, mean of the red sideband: 0.761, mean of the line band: 0.786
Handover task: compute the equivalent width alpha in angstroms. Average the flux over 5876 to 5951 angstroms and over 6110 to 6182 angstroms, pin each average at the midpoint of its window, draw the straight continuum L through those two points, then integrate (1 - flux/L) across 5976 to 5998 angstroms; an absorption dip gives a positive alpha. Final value 0.76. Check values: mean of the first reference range 0.776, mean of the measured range 0.74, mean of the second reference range 0.747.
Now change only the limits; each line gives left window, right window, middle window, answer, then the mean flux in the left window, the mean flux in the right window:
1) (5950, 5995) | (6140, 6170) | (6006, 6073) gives -2.1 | 0.768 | 0.742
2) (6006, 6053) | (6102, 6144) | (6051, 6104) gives -1.2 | 0.772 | 0.756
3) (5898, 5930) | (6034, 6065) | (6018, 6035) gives 0.0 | 0.812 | 0.777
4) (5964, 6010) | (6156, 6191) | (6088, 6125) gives -0.4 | 0.767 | 0.74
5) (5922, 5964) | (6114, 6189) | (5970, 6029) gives 0.5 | 0.787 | 0.748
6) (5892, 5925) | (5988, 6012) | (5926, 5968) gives -0.9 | 0.782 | 0.757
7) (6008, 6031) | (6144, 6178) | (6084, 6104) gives 0.4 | 0.79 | 0.749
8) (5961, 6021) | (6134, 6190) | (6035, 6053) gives 0.2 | 0.772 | 0.745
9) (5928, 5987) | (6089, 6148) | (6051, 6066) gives -0.9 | 0.78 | 0.758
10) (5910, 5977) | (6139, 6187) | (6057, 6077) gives -0.9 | 0.805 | 0.742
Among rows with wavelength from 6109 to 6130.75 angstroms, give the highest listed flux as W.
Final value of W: 0.8015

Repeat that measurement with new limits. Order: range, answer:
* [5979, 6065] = 0.9105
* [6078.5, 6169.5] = 0.8335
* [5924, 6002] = 0.9056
